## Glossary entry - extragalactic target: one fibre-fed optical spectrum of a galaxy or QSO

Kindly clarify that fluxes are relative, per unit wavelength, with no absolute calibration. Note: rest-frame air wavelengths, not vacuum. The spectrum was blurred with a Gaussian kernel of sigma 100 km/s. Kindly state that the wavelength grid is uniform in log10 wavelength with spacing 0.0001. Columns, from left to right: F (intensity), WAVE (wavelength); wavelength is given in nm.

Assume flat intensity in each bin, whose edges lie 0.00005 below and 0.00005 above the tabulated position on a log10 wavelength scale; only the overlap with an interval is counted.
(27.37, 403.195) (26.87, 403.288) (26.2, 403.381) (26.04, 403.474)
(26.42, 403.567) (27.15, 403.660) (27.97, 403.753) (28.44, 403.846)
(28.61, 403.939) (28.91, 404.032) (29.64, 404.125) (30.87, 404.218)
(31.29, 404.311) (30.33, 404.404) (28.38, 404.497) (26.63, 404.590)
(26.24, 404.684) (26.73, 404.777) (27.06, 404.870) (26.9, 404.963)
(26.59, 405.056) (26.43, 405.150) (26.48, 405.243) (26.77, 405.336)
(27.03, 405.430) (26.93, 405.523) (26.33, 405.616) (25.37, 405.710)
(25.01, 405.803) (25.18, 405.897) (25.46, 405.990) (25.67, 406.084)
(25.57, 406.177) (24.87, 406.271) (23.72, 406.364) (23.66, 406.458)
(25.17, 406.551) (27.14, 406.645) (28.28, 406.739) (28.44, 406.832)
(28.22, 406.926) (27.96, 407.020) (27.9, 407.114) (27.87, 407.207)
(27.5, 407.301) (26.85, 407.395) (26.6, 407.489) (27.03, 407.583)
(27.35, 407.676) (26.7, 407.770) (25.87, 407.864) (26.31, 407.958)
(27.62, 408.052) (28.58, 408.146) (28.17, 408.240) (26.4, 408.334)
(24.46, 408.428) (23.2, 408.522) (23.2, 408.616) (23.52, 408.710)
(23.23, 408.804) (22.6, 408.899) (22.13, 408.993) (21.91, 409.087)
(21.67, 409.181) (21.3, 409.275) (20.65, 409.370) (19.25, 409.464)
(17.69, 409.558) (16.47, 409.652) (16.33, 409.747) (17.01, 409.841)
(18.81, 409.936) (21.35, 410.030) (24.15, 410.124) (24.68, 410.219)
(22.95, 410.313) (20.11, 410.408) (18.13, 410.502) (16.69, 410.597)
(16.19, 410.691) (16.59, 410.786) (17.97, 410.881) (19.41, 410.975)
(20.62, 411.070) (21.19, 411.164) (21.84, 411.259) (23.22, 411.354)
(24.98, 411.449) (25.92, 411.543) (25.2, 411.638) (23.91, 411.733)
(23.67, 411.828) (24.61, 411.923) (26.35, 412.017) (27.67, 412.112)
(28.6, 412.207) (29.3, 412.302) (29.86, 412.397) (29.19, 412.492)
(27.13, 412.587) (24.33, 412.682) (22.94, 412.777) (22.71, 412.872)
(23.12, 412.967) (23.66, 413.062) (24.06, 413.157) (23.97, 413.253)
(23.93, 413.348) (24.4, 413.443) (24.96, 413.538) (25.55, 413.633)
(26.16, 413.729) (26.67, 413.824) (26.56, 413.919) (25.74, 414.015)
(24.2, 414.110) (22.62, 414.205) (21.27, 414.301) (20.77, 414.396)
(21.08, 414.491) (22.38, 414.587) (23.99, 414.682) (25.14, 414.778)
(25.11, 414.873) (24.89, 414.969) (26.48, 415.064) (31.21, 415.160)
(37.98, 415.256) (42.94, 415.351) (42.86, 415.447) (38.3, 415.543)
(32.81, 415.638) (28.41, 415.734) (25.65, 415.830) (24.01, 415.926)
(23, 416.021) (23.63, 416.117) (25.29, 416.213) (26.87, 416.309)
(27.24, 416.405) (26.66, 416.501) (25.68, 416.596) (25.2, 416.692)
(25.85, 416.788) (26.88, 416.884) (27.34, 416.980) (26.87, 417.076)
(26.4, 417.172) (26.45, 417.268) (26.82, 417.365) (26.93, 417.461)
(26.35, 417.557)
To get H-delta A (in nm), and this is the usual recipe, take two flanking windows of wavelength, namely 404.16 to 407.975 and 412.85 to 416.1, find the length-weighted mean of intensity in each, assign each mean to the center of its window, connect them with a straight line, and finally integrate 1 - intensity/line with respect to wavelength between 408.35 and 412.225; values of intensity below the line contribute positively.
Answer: 0.74 nm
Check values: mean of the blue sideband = 26.9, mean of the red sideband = 26.7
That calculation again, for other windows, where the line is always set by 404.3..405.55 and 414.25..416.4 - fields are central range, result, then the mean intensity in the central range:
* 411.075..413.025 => 0.18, 25.2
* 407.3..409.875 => 0.37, 23.5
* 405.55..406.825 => 0.08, 25.6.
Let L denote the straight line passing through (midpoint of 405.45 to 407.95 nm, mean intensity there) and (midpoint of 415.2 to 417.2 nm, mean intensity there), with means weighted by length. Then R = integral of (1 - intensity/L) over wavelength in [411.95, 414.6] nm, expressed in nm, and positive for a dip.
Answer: 0.30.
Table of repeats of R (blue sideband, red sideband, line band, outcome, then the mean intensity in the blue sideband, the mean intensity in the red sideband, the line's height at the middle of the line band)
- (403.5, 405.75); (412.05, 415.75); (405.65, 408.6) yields 0.12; 27.6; 27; 27.5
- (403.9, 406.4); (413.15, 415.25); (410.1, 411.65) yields 0.28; 27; 24.9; 25.7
